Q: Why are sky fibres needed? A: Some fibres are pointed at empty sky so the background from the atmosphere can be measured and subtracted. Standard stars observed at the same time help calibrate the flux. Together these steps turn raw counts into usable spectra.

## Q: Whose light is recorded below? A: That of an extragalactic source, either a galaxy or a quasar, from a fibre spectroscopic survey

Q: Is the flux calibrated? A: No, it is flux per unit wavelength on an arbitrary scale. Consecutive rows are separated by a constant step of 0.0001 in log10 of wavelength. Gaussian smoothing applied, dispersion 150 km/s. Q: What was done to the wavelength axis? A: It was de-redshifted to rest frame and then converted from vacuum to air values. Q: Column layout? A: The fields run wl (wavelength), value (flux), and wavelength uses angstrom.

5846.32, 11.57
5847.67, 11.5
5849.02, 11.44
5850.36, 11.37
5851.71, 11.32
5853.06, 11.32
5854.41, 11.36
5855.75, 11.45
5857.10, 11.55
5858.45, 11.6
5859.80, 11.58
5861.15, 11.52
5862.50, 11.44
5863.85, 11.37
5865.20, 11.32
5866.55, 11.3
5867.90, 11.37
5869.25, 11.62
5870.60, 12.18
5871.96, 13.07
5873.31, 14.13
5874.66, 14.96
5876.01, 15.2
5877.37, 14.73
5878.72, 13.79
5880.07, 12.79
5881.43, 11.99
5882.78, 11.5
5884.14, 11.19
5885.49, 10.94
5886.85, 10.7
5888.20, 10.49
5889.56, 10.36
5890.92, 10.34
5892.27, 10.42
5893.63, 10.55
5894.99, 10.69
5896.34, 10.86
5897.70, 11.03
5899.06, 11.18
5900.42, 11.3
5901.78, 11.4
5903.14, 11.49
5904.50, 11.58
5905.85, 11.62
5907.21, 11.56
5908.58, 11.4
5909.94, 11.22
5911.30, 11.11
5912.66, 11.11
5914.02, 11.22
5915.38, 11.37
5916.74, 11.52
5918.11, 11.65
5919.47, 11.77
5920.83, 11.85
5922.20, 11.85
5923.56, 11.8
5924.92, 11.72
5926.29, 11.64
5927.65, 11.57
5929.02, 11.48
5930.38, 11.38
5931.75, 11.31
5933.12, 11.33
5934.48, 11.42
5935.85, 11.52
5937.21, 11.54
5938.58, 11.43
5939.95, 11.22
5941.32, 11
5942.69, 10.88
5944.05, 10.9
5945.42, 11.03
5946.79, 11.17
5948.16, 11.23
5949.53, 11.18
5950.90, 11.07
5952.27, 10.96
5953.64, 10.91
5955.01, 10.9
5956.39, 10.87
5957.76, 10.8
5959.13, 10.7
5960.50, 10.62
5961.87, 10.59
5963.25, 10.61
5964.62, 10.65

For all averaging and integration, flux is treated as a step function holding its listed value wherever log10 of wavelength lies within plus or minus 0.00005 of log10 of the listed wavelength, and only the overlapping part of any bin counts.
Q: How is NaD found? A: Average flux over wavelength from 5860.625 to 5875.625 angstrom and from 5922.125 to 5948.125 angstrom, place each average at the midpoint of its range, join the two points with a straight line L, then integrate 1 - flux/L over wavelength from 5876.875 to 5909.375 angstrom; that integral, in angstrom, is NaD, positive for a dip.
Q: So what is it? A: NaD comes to 1.5 angstrom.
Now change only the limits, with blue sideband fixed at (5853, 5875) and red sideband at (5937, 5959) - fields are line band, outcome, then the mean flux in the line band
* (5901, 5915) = 0.1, 11.4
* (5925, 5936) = -0.2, 11.5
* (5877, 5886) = -0.5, 12.4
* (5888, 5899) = 0.9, 10.6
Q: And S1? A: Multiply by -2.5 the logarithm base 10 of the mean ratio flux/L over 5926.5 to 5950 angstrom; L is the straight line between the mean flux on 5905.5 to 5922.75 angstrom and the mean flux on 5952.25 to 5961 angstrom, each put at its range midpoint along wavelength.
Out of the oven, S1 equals -0.018 mag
